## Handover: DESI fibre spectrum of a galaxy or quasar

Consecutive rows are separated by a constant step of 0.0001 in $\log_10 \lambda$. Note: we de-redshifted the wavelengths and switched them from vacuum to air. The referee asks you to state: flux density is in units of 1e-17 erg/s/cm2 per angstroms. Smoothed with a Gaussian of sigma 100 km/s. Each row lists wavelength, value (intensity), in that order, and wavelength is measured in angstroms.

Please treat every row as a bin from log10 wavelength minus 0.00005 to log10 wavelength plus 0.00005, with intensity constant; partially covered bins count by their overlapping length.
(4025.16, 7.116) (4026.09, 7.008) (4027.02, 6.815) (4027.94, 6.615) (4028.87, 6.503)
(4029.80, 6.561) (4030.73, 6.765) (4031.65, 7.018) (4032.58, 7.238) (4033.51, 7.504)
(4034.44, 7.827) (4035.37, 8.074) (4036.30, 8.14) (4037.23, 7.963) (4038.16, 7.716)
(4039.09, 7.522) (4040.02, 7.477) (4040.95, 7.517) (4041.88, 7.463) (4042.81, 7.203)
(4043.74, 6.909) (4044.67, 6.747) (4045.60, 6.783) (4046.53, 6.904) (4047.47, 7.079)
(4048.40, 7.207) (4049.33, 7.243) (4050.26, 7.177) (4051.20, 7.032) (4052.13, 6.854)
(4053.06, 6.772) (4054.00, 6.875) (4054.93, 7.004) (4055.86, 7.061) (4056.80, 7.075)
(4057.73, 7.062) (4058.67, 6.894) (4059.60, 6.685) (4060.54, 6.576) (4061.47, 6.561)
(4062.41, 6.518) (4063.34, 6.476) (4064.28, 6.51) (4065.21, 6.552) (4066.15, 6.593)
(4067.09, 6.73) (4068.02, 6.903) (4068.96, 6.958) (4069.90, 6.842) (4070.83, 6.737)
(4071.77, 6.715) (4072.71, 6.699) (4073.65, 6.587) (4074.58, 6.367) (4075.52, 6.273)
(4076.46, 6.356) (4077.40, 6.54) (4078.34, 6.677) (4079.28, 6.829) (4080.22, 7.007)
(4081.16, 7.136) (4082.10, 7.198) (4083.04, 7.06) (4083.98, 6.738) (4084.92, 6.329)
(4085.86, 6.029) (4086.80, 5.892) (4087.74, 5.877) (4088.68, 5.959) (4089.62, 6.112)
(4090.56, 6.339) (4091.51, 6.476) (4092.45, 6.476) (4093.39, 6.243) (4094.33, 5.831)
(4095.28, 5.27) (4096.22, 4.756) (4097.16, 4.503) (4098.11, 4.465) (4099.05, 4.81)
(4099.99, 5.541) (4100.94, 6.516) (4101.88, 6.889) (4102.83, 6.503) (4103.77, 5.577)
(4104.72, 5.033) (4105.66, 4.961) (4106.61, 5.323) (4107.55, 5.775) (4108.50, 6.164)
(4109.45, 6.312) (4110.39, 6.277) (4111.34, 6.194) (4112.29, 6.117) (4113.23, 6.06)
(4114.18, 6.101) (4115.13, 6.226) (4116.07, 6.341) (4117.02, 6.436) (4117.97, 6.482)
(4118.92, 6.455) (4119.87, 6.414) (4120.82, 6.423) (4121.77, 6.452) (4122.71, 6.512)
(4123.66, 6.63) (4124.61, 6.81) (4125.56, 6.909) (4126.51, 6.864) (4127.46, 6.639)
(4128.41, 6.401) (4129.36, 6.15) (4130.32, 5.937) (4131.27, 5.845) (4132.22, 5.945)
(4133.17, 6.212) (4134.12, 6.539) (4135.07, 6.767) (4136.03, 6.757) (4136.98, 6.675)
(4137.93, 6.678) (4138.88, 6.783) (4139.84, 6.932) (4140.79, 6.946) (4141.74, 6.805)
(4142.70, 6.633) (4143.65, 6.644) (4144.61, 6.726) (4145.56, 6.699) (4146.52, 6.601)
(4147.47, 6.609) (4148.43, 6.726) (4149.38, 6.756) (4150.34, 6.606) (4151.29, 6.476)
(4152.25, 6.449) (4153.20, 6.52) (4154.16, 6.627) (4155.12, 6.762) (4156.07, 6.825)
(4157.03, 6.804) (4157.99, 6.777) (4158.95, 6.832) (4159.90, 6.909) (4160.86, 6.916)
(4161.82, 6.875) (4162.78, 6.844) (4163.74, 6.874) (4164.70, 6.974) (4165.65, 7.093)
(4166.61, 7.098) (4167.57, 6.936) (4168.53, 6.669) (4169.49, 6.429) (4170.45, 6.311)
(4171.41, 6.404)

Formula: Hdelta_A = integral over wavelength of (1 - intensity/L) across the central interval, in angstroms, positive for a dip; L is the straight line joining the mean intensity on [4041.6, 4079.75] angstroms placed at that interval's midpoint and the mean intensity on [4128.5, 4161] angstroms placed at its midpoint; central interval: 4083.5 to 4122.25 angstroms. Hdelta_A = 4.3 angstroms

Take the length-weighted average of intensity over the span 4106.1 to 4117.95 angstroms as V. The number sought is 6.12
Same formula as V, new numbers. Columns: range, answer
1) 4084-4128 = 6.06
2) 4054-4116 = 6.29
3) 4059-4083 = 6.69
